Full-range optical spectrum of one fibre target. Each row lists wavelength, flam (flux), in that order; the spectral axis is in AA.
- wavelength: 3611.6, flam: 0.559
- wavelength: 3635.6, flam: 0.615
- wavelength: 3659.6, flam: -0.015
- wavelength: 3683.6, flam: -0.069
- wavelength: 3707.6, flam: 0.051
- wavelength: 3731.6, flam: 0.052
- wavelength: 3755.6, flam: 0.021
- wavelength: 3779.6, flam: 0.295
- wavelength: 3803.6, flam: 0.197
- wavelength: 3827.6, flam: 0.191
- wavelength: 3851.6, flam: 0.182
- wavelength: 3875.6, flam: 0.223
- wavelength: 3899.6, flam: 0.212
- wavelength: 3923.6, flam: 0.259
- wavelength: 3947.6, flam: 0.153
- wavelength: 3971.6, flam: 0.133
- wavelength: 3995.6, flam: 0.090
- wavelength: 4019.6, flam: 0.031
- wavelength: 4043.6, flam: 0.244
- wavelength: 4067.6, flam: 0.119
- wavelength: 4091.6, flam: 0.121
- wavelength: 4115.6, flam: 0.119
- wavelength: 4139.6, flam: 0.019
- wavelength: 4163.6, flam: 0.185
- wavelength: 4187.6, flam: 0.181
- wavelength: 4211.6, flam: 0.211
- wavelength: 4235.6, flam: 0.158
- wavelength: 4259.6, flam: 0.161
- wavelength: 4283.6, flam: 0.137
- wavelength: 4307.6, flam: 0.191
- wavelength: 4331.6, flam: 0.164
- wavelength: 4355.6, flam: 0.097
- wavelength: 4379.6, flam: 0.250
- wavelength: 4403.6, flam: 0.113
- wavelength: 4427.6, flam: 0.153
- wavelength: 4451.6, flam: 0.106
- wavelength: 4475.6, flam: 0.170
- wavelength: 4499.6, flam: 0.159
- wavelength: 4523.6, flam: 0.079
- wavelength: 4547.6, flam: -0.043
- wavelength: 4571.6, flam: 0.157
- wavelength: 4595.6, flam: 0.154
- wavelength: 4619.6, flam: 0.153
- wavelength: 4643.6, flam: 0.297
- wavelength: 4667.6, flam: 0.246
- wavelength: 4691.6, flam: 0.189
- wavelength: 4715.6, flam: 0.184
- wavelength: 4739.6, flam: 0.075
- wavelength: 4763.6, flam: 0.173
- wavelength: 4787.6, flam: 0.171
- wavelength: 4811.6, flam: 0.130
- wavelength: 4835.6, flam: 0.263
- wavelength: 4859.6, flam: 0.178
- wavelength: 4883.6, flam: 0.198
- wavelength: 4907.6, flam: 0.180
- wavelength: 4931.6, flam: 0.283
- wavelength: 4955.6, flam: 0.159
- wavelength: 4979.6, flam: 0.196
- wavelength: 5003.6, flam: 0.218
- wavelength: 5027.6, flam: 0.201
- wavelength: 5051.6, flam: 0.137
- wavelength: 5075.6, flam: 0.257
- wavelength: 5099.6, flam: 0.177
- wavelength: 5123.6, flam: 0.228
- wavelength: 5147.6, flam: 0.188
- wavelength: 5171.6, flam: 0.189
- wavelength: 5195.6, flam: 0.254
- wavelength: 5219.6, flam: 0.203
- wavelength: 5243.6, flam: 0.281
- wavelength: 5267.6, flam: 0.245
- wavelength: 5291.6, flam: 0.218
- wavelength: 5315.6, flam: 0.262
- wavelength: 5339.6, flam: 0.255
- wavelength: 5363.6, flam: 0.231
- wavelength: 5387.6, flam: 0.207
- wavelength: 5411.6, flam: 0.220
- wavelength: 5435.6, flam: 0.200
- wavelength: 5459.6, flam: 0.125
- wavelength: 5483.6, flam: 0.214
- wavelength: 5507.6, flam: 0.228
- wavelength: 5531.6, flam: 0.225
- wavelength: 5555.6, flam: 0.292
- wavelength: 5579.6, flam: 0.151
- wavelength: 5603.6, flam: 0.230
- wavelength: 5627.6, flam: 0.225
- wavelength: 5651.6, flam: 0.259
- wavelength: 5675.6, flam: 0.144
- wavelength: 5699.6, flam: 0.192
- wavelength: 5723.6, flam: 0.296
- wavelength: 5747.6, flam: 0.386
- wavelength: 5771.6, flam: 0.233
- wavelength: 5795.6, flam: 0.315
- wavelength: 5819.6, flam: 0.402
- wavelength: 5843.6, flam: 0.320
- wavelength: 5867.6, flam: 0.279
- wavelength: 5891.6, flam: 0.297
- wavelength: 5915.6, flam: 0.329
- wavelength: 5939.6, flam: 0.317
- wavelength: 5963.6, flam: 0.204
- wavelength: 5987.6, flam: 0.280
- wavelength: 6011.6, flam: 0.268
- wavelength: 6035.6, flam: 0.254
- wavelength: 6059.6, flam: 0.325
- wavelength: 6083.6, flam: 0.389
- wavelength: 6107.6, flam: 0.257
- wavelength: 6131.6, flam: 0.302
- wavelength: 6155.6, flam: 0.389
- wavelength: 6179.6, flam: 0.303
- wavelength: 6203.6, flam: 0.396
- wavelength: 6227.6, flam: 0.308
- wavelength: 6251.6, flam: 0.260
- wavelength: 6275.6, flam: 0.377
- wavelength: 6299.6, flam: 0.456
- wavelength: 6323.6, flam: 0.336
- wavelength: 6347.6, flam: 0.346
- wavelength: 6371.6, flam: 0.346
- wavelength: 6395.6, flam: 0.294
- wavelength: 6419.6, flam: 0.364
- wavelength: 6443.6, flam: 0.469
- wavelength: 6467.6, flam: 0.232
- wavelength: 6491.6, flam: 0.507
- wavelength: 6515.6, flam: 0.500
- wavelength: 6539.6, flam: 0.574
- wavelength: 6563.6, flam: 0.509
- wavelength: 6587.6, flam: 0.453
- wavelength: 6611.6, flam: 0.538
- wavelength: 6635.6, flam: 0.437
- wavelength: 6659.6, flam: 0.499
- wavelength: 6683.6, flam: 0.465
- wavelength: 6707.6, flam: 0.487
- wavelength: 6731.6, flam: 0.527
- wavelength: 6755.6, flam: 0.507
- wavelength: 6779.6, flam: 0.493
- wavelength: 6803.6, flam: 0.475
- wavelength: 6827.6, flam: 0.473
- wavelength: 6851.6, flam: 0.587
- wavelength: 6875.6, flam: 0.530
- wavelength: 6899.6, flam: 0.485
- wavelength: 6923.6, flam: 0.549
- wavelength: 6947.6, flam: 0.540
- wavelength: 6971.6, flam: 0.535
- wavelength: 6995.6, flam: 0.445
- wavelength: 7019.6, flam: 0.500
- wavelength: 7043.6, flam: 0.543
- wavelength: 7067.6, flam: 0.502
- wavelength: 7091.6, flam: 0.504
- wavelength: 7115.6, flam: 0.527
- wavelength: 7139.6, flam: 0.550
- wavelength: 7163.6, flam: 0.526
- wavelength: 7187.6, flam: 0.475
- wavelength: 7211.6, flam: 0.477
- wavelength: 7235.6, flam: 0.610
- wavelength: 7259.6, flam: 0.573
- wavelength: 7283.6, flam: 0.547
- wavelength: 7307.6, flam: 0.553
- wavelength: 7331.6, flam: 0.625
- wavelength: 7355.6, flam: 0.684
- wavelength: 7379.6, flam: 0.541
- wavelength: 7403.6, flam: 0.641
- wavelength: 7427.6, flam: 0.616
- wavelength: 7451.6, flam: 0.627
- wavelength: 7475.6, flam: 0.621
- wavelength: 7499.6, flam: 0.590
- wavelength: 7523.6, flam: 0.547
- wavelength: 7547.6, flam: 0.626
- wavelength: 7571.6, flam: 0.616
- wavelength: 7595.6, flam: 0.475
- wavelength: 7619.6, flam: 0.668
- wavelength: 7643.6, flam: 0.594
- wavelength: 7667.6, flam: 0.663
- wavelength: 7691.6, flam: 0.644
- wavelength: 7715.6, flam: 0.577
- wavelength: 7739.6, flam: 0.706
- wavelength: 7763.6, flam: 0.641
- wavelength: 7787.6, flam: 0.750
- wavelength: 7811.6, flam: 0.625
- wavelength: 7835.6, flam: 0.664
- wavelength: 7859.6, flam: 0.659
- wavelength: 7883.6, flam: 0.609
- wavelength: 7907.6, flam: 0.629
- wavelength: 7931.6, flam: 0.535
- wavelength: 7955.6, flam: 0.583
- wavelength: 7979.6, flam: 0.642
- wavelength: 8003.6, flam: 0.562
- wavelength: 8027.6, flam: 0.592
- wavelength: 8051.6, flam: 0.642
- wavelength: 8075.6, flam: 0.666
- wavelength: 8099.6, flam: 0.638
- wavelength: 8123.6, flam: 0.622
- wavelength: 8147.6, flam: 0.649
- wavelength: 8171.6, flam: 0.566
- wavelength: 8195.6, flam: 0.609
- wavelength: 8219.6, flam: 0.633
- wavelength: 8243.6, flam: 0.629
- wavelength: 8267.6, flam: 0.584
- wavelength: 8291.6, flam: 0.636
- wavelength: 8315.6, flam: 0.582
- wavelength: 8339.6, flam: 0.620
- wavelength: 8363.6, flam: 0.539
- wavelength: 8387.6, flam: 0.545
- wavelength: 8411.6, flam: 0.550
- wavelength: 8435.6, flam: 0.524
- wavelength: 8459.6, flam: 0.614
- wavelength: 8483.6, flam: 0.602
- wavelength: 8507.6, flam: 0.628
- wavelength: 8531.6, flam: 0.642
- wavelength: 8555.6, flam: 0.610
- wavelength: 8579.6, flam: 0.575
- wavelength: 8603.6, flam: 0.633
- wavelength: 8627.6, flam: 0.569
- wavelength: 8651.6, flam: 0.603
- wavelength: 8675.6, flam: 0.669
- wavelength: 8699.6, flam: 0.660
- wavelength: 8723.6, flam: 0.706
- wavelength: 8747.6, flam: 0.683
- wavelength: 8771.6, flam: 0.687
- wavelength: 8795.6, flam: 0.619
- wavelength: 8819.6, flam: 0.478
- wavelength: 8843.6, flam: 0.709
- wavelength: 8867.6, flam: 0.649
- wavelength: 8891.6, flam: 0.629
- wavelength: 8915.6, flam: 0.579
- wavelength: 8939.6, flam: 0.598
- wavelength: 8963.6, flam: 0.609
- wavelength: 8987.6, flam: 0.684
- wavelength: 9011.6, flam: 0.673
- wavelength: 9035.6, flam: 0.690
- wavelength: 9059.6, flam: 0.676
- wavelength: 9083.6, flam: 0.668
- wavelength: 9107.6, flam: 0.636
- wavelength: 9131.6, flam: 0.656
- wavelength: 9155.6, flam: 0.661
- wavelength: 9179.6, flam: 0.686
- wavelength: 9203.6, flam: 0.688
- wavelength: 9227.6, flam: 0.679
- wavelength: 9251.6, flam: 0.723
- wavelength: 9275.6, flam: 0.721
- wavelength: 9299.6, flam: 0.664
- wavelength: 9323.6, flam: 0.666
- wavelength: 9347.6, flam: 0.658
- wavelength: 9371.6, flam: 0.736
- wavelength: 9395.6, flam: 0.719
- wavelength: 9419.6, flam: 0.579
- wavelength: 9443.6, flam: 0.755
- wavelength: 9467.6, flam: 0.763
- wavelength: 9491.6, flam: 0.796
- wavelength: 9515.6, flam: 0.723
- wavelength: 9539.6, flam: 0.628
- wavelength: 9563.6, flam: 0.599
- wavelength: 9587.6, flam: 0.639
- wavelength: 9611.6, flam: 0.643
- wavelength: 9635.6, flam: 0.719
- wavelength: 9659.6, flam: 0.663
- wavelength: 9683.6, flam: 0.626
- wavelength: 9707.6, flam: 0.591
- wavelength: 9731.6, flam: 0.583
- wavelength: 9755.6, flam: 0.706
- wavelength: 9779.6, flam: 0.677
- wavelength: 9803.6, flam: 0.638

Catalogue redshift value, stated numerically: 0.628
